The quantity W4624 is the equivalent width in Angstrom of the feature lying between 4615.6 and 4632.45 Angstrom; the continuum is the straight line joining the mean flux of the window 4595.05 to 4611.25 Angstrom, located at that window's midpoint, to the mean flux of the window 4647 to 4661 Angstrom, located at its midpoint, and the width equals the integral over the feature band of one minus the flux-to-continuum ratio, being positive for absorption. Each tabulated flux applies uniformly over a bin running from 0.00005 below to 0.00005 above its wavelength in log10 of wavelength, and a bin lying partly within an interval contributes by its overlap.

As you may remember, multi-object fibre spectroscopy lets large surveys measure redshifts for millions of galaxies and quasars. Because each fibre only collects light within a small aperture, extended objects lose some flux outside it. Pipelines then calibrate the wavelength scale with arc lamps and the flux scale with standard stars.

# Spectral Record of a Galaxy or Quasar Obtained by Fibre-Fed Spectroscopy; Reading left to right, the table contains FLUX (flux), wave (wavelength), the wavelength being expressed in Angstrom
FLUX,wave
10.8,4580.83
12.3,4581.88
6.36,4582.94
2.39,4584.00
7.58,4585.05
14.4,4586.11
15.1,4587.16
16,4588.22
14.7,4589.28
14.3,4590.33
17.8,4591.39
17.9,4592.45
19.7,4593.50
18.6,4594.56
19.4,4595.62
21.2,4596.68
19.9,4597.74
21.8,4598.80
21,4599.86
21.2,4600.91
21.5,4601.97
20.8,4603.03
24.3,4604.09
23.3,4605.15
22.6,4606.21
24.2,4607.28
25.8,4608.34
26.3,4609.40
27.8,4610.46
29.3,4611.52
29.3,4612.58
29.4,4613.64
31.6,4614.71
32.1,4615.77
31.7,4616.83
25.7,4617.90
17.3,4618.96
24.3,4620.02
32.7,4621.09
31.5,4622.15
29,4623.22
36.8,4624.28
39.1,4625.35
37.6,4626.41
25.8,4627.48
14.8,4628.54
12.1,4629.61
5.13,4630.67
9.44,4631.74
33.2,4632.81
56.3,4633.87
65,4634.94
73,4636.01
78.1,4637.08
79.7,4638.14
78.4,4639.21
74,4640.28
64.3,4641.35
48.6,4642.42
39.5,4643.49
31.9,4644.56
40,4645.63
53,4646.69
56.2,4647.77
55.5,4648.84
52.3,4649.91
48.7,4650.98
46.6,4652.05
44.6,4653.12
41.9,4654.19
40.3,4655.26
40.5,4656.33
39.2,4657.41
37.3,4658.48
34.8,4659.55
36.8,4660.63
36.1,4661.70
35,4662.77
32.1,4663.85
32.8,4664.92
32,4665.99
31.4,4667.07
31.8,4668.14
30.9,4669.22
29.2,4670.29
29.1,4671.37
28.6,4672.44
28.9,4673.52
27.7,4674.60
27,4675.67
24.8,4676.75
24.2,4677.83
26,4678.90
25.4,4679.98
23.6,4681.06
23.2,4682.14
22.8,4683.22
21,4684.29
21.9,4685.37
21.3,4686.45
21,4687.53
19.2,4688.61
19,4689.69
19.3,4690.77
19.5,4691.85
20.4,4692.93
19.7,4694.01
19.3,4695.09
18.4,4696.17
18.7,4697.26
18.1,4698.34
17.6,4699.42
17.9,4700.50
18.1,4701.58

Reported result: 3.2 Angstrom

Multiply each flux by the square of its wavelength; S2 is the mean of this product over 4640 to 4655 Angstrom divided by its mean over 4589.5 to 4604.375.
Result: 2.5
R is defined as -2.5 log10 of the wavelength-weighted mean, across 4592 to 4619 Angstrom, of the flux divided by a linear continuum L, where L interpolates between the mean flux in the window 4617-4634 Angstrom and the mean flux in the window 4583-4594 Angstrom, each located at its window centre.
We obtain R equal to -0.23 mag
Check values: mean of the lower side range 13.7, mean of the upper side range 26.3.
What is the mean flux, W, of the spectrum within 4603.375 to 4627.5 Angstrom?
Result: 28.6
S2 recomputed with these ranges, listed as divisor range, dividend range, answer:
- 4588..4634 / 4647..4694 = 1.33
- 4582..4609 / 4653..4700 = 1.57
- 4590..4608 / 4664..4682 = 1.41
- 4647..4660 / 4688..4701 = 0.43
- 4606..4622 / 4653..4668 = 1.35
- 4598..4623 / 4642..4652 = 1.86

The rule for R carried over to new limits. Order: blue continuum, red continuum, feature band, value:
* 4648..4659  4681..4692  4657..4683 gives 0.094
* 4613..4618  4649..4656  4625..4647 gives -0.154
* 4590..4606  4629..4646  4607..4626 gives 0.153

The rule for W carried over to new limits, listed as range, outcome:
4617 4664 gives 41.7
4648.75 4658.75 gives 44.4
